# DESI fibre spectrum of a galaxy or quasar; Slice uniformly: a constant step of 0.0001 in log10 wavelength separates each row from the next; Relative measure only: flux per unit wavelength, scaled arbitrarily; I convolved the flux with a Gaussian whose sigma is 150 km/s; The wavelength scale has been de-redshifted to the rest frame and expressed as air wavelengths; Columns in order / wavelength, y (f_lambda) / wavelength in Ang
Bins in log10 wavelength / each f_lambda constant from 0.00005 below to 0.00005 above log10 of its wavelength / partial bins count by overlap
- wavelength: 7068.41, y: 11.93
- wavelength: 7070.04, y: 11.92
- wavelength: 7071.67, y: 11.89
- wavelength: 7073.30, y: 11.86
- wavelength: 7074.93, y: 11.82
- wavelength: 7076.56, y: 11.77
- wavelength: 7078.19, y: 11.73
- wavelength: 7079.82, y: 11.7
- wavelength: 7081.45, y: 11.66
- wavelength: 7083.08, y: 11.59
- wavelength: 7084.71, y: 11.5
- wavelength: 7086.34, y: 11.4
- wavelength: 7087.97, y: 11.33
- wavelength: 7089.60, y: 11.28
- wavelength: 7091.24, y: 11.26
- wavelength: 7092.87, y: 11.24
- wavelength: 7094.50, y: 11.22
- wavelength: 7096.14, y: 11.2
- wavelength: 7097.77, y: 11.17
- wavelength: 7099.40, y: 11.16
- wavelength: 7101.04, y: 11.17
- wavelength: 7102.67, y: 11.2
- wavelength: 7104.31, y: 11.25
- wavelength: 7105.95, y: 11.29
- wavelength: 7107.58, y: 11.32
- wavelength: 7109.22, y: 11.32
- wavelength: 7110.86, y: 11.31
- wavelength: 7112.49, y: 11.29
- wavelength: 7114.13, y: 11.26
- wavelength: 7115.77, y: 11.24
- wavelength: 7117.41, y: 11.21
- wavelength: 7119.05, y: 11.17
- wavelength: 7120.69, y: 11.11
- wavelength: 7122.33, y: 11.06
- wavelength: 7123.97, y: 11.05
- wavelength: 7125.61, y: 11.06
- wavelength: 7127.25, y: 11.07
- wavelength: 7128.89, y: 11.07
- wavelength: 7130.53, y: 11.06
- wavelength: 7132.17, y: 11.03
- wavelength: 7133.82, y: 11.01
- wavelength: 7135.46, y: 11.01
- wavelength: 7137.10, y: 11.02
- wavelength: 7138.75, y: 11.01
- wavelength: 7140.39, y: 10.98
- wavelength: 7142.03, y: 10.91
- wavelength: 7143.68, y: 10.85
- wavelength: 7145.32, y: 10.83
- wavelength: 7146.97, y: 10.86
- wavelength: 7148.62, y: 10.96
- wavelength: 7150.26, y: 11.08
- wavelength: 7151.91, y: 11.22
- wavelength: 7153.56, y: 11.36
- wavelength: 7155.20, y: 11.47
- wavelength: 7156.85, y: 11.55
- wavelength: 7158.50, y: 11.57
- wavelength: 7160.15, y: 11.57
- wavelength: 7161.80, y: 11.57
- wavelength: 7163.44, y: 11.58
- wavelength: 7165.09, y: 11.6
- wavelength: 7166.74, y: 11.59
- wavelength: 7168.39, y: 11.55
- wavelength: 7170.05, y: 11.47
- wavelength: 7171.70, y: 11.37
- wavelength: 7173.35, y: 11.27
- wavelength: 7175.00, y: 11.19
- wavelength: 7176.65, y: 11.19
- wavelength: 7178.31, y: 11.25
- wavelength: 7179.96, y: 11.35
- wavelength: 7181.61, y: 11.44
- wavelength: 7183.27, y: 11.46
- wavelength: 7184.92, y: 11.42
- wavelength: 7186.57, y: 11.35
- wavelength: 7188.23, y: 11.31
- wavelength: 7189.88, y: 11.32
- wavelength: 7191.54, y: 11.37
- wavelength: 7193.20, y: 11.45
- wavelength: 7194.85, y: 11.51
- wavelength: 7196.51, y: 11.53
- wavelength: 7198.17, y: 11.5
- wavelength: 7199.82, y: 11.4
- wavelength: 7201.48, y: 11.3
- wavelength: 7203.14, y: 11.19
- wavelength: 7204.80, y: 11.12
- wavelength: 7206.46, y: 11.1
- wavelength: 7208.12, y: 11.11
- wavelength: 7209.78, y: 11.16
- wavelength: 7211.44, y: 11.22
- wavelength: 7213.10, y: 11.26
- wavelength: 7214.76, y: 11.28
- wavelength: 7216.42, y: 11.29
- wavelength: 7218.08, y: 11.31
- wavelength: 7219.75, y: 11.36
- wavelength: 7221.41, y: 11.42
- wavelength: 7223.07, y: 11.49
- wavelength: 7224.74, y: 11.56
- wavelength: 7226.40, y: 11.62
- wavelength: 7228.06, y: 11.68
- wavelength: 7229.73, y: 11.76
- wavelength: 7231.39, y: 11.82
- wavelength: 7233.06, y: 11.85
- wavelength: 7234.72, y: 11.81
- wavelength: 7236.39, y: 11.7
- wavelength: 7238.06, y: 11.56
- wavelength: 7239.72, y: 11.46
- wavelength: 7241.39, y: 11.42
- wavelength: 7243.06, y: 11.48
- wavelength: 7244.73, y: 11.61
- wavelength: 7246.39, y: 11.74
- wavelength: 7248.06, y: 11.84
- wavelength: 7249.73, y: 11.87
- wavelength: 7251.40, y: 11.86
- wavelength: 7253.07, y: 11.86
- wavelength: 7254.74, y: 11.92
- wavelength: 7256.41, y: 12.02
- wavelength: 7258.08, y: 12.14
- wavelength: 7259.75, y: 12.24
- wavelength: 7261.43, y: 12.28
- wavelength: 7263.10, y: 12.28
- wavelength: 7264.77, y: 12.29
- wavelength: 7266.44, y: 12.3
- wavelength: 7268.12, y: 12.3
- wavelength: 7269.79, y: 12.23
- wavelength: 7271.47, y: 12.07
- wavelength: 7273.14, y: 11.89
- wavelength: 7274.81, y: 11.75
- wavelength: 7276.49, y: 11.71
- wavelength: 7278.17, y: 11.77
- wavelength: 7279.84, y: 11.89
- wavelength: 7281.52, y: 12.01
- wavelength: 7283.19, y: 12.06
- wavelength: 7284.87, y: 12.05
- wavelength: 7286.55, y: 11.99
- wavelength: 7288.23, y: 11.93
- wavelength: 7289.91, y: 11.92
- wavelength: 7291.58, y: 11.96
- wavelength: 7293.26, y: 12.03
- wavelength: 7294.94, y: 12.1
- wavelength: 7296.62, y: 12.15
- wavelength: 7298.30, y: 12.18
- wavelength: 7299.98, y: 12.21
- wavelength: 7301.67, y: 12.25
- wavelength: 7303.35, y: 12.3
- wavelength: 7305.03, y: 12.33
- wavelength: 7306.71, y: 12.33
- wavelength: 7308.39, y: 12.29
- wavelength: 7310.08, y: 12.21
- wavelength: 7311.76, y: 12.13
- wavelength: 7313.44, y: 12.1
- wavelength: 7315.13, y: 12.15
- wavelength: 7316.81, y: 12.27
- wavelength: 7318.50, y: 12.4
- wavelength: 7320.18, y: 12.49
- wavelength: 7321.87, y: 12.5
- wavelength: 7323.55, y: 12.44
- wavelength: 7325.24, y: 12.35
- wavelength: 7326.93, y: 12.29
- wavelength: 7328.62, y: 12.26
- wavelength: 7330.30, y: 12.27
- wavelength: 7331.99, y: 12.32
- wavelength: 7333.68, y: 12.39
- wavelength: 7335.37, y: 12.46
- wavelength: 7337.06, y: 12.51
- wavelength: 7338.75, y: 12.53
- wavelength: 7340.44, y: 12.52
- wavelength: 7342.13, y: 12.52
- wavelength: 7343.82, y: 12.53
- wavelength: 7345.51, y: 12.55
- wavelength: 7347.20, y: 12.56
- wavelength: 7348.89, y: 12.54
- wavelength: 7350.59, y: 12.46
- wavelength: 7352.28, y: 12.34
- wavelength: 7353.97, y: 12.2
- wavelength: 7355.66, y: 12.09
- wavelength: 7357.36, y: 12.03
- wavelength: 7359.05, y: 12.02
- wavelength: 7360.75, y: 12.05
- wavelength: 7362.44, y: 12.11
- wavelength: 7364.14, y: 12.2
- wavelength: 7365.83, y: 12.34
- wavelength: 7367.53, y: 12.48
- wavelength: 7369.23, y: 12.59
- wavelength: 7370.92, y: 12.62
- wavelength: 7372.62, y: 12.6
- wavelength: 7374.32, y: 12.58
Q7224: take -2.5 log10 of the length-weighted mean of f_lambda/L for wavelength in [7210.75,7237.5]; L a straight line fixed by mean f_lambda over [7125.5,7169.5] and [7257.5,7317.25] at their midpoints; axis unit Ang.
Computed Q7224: 0.02 mag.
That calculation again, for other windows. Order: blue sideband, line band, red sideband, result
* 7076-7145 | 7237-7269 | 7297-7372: 0.00 mag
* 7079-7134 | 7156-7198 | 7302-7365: 0.01 mag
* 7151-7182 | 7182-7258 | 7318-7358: 0.02 mag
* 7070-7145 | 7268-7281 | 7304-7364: 0.01 mag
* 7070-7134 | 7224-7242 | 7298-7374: 0.02 mag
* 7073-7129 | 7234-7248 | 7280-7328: 0.03 mag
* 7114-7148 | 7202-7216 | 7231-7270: 0.04 mag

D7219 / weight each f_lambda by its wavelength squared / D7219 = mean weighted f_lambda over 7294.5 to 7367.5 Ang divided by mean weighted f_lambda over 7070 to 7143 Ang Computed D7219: 1.2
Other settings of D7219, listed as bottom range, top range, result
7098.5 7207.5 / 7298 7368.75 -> 1.15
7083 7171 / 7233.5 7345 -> 1.13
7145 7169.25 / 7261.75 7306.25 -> 1.10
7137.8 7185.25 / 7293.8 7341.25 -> 1.14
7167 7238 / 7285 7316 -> 1.09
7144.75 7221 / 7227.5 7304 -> 1.08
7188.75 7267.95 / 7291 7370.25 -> 1.09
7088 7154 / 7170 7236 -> 1.05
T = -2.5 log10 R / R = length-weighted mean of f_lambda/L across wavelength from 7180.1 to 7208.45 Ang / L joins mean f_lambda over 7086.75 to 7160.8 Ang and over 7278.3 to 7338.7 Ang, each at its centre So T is 0.02 mag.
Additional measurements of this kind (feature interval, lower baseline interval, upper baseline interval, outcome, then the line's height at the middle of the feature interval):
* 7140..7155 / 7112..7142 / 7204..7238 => 0.01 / 11.2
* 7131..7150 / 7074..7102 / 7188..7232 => 0.04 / 11.4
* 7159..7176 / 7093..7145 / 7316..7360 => -0.01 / 11.4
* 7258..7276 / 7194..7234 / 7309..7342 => -0.03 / 11.9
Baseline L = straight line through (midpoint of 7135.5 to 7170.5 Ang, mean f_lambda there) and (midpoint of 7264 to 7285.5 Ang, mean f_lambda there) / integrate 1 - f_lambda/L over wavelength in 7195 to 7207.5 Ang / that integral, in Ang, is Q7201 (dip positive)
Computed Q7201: 0.27 Ang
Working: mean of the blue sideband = 11.3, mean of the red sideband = 12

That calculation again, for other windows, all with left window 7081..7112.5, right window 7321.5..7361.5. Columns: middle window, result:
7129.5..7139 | 0.37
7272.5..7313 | 0.30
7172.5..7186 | 0.40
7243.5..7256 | 0.16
